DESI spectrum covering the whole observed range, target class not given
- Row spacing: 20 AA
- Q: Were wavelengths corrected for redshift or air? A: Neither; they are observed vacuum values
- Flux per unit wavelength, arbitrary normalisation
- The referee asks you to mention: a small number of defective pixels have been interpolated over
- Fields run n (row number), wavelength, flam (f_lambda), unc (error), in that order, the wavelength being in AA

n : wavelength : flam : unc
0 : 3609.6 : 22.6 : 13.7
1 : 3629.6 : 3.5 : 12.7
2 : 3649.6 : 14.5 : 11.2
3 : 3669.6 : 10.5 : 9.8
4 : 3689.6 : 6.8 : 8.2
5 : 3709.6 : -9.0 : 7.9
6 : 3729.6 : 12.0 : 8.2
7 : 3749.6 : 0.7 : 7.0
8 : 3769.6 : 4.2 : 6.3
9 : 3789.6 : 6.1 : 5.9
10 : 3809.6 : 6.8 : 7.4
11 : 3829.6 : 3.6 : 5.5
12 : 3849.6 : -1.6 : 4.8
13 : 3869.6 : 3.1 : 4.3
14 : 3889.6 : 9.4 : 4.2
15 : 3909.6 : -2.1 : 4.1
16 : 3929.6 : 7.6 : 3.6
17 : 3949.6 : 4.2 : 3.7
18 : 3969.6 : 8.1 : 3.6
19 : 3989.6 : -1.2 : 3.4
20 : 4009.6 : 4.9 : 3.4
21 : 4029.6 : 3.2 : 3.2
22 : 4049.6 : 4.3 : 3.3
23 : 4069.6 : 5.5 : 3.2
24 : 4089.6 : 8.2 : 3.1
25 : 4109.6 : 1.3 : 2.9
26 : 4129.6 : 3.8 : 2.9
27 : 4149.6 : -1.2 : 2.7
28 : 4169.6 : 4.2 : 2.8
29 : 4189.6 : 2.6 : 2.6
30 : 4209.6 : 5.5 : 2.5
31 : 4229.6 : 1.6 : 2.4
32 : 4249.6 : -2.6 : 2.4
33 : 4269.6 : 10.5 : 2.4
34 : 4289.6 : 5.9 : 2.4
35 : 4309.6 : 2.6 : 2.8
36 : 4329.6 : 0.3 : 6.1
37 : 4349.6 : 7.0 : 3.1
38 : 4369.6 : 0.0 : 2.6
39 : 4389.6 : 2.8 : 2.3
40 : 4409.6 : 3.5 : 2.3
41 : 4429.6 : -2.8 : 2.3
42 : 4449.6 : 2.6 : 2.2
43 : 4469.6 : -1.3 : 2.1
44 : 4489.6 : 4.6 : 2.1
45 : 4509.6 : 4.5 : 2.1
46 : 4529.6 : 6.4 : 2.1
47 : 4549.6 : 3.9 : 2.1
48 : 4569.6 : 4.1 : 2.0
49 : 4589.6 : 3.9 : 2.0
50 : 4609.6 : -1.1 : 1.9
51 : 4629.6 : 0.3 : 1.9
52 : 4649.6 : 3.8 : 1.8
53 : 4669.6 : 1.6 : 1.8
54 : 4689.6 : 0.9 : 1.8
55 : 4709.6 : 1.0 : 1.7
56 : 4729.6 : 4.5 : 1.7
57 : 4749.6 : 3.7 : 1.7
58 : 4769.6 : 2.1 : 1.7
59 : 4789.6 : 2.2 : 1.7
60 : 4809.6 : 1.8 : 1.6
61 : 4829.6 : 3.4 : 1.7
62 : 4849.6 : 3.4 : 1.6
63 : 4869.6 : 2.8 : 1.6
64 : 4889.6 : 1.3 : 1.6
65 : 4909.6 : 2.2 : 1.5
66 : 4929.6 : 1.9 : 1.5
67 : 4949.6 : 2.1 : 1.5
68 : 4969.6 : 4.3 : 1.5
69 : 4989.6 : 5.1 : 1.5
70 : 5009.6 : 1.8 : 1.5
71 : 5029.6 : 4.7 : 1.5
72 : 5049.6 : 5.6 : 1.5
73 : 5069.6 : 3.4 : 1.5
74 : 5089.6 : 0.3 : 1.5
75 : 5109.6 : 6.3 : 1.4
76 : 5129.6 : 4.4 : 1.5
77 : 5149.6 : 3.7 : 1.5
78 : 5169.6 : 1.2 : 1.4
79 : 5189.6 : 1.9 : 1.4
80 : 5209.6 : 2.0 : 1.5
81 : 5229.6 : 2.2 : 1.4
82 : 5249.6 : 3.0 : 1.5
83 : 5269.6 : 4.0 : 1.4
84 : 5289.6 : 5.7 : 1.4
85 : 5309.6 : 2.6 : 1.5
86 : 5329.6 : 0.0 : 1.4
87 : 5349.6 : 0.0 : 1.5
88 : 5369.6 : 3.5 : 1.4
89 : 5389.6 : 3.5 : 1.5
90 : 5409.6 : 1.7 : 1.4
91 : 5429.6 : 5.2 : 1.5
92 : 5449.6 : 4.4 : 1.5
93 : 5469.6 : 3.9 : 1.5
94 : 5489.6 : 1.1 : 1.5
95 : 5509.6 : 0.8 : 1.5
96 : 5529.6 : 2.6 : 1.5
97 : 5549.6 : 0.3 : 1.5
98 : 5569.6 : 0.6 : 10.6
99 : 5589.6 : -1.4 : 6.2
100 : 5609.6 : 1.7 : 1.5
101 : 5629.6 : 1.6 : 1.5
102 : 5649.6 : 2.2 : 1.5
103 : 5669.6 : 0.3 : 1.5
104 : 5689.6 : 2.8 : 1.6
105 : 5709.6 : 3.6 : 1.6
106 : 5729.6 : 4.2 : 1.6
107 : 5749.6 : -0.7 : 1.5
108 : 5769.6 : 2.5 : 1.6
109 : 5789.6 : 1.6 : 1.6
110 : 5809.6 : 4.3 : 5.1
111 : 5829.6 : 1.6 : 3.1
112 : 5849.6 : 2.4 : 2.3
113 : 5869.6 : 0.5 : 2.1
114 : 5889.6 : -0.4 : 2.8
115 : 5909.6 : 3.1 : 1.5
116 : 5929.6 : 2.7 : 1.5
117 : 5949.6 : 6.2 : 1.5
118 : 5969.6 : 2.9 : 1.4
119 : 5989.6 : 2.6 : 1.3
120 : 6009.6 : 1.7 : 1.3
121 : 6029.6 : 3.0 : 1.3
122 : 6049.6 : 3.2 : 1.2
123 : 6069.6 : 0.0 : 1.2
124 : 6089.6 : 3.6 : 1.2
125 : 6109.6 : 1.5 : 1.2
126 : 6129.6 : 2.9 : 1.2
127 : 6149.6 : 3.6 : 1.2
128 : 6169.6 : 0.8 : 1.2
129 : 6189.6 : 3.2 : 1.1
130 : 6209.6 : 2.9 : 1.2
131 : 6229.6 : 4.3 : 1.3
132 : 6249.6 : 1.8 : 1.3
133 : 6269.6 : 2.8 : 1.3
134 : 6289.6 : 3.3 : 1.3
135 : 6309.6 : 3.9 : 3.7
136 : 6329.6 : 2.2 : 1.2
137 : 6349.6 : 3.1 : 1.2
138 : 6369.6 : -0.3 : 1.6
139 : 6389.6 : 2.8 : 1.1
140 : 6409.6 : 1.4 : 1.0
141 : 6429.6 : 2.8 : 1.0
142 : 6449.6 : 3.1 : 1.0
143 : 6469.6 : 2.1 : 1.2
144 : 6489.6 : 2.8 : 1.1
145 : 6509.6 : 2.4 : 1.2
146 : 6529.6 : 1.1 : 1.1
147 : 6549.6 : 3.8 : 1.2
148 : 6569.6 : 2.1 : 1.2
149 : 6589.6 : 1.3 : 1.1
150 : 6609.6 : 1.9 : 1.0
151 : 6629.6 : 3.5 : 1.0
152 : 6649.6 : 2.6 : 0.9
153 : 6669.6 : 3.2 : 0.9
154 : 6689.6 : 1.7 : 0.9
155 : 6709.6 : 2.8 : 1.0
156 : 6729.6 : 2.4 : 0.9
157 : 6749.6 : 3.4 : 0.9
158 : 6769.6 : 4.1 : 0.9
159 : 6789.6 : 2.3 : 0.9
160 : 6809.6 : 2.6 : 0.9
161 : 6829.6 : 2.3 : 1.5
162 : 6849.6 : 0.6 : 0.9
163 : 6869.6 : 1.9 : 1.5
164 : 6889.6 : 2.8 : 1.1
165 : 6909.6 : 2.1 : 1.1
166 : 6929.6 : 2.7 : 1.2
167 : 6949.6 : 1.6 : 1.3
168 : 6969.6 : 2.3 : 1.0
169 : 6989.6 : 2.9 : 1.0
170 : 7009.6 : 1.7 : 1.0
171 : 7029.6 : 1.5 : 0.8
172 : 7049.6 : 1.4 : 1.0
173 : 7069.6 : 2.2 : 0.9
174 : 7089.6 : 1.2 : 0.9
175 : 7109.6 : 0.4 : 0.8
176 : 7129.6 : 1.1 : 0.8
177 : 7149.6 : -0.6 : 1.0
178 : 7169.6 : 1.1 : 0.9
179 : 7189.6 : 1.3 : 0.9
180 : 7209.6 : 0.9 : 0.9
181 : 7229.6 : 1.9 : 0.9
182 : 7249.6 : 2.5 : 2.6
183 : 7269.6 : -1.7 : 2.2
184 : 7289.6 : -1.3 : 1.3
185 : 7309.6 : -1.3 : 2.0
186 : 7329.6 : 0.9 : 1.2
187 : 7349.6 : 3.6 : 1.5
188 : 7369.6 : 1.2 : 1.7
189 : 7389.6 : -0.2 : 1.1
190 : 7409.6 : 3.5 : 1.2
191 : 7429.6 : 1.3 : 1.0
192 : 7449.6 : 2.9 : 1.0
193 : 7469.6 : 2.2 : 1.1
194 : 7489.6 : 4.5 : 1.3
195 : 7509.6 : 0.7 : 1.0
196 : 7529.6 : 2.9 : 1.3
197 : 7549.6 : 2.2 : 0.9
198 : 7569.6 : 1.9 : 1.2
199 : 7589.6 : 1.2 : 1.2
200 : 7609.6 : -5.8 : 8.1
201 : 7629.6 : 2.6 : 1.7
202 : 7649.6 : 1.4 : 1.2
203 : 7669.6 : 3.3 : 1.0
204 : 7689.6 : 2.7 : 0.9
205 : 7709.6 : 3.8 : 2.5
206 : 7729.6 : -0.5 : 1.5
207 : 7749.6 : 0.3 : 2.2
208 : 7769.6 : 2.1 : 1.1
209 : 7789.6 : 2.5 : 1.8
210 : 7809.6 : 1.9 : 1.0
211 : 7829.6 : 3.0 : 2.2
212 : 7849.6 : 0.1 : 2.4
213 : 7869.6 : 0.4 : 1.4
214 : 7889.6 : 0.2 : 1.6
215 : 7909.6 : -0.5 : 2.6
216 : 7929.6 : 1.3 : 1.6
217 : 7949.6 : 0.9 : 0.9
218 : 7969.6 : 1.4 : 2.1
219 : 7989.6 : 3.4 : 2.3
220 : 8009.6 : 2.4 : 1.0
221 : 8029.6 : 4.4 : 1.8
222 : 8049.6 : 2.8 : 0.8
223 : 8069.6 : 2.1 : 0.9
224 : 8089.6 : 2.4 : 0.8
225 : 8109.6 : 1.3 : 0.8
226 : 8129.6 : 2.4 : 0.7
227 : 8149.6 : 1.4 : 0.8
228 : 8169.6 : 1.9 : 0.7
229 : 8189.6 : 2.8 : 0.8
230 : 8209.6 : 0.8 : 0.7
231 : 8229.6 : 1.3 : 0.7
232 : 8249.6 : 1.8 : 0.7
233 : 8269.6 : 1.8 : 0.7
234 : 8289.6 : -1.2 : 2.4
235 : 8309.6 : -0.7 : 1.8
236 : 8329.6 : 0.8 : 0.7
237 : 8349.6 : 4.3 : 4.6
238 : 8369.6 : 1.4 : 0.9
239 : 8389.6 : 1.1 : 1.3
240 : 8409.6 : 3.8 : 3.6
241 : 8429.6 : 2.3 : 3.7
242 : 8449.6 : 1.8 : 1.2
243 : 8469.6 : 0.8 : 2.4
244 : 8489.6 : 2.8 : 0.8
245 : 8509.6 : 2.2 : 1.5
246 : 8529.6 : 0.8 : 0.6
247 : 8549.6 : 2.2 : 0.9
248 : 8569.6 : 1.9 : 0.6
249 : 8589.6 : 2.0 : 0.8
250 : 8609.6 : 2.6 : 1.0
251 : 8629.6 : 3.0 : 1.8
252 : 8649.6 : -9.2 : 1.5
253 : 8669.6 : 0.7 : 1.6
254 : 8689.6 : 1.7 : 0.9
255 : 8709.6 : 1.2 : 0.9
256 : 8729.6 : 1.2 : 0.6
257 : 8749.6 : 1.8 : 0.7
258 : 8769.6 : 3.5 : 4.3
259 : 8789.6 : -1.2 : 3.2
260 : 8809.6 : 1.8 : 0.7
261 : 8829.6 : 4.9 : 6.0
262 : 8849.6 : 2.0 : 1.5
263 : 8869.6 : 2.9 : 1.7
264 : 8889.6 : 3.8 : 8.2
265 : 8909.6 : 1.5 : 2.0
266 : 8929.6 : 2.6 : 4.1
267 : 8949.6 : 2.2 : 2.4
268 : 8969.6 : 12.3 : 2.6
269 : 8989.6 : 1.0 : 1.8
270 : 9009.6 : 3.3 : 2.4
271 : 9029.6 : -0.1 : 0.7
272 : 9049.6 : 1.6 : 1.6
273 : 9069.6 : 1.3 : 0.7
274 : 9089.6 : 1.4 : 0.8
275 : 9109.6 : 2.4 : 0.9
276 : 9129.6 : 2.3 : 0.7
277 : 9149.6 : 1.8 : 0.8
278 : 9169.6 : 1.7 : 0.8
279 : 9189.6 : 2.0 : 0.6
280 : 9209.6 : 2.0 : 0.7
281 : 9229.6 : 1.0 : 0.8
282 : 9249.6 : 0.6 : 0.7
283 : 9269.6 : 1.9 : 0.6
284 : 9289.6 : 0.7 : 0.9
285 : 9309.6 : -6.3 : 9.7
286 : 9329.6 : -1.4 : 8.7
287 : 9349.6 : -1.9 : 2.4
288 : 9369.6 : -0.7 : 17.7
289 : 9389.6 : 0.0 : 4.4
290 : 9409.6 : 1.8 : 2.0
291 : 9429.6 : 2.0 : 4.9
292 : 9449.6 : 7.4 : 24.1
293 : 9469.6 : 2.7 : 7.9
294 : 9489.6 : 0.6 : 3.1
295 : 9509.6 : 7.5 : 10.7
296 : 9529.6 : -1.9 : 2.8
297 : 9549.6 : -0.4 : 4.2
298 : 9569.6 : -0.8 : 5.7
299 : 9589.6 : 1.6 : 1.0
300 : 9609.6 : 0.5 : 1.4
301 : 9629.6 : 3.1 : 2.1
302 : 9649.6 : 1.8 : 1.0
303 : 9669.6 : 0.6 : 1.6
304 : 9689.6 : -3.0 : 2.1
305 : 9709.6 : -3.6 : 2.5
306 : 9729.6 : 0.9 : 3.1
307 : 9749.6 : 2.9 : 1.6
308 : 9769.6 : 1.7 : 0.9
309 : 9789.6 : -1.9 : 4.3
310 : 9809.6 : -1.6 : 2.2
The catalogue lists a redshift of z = 1.405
